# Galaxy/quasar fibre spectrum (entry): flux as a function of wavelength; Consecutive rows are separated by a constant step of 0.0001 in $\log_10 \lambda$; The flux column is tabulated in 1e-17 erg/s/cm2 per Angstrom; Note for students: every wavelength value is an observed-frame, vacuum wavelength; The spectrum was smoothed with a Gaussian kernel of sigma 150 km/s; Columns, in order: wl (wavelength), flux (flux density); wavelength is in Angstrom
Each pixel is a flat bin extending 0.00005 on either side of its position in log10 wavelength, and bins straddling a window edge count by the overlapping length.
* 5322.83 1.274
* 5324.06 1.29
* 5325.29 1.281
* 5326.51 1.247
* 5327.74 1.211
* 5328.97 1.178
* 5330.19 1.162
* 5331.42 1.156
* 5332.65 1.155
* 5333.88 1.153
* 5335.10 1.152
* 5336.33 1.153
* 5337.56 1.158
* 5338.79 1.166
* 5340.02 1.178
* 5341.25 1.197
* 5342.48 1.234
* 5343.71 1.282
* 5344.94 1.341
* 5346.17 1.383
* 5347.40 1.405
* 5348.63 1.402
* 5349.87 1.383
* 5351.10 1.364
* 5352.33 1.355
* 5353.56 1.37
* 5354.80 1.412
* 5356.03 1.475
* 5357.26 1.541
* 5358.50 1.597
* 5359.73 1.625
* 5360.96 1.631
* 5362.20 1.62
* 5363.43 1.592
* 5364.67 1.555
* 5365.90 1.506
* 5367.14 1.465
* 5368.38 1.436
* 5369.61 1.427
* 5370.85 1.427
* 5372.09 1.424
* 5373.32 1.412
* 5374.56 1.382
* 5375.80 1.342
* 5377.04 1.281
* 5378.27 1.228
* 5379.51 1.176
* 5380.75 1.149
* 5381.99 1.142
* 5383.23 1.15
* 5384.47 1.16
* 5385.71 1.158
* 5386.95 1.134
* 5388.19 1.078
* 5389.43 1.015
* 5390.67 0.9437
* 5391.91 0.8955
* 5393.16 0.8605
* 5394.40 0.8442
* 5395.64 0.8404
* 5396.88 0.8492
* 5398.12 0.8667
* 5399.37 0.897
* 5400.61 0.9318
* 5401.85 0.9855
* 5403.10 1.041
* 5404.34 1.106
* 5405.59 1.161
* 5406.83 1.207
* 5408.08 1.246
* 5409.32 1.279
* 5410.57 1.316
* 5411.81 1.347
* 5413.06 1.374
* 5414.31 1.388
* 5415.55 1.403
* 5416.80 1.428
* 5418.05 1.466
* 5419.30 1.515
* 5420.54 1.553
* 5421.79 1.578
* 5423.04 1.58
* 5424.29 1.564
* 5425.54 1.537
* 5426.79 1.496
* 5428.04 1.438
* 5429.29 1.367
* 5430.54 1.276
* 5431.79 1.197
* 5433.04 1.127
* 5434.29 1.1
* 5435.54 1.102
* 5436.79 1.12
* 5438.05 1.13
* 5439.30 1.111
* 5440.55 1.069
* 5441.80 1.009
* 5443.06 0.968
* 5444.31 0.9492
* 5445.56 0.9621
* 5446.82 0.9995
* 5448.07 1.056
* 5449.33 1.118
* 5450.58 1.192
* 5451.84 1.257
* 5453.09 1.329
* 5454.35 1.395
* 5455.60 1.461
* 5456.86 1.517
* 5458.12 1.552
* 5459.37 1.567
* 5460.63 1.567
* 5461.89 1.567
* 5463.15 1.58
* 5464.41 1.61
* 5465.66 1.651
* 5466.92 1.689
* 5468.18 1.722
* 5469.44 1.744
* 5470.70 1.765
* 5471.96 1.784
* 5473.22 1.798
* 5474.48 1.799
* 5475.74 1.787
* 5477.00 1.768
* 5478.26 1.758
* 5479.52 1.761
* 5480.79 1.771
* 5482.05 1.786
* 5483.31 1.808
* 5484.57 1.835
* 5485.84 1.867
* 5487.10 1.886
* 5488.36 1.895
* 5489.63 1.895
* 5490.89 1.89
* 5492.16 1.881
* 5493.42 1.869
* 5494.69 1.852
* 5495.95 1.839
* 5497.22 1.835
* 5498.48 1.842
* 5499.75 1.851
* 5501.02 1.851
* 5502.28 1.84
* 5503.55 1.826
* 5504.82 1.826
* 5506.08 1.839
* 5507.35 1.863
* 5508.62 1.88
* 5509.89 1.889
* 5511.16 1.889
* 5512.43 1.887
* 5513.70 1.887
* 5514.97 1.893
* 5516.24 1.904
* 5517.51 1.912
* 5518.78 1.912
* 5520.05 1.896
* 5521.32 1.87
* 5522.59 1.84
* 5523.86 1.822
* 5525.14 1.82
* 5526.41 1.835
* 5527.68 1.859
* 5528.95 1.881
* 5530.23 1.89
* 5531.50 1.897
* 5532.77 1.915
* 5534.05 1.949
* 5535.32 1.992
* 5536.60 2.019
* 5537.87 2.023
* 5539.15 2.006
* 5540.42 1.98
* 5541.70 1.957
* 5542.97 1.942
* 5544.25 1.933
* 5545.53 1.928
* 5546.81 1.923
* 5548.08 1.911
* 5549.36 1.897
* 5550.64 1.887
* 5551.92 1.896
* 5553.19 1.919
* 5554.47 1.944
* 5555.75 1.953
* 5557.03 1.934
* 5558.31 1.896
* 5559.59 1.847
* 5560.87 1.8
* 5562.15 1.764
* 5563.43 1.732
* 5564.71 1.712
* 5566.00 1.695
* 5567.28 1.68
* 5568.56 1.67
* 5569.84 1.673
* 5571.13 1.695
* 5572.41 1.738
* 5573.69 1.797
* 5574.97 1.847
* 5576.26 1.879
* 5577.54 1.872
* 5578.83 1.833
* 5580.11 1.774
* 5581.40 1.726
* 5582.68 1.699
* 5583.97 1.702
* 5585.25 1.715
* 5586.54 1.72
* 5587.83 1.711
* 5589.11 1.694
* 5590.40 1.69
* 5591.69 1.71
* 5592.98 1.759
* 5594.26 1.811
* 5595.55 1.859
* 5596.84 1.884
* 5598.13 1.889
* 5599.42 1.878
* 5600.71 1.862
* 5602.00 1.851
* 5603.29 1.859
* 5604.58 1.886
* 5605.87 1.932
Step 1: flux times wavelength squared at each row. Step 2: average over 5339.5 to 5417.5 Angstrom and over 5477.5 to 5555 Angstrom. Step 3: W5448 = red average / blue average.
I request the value 1.57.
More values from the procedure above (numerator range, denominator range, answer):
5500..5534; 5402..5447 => 1.53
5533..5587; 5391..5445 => 1.62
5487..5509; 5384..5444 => 1.61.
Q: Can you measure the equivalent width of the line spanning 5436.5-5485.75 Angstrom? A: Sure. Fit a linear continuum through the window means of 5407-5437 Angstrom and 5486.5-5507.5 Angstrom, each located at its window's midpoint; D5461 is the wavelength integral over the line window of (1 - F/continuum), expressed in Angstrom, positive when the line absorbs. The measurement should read 4.8 Angstrom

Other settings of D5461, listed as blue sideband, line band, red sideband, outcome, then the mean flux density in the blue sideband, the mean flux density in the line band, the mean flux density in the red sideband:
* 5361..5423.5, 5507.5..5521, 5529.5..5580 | -1.43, 1.25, 1.89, 1.87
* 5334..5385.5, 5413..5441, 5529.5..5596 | 3.08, 1.35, 1.35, 1.83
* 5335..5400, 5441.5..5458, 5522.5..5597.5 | 3.56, 1.27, 1.18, 1.84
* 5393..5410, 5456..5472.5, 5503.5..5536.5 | -1.81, 1.01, 1.64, 1.88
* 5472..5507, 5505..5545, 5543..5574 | -1.65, 1.83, 1.91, 1.83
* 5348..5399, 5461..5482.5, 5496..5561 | -0.68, 1.28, 1.72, 1.9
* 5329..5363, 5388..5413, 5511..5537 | 7.72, 1.33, 1.04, 1.89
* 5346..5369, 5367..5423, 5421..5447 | 6.01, 1.48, 1.21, 1.23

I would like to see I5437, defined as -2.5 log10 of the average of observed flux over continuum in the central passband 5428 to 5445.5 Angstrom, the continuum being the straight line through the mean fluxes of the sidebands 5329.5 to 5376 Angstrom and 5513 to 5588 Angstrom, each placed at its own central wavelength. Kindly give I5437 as 0.36 mag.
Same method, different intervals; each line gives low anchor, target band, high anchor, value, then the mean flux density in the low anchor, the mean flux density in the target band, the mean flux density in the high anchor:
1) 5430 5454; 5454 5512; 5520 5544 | -0.20 mag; 1.11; 1.77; 1.92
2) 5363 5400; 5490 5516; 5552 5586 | -0.18 mag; 1.19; 1.86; 1.79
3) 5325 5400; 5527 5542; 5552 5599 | -0.16 mag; 1.26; 1.95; 1.79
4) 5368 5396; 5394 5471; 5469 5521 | 0.14 mag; 1.17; 1.29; 1.84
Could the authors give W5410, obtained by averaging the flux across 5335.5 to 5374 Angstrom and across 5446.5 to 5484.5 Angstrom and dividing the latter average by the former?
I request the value 1.13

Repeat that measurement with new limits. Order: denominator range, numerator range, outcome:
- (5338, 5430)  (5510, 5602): 1.42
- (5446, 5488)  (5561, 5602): 1.10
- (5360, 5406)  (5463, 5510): 1.51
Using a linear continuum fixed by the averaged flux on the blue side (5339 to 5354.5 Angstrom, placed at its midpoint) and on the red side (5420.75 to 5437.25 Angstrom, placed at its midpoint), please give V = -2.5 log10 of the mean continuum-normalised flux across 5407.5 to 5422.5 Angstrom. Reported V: -0.049 mag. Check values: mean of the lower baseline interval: 1.32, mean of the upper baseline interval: 1.35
